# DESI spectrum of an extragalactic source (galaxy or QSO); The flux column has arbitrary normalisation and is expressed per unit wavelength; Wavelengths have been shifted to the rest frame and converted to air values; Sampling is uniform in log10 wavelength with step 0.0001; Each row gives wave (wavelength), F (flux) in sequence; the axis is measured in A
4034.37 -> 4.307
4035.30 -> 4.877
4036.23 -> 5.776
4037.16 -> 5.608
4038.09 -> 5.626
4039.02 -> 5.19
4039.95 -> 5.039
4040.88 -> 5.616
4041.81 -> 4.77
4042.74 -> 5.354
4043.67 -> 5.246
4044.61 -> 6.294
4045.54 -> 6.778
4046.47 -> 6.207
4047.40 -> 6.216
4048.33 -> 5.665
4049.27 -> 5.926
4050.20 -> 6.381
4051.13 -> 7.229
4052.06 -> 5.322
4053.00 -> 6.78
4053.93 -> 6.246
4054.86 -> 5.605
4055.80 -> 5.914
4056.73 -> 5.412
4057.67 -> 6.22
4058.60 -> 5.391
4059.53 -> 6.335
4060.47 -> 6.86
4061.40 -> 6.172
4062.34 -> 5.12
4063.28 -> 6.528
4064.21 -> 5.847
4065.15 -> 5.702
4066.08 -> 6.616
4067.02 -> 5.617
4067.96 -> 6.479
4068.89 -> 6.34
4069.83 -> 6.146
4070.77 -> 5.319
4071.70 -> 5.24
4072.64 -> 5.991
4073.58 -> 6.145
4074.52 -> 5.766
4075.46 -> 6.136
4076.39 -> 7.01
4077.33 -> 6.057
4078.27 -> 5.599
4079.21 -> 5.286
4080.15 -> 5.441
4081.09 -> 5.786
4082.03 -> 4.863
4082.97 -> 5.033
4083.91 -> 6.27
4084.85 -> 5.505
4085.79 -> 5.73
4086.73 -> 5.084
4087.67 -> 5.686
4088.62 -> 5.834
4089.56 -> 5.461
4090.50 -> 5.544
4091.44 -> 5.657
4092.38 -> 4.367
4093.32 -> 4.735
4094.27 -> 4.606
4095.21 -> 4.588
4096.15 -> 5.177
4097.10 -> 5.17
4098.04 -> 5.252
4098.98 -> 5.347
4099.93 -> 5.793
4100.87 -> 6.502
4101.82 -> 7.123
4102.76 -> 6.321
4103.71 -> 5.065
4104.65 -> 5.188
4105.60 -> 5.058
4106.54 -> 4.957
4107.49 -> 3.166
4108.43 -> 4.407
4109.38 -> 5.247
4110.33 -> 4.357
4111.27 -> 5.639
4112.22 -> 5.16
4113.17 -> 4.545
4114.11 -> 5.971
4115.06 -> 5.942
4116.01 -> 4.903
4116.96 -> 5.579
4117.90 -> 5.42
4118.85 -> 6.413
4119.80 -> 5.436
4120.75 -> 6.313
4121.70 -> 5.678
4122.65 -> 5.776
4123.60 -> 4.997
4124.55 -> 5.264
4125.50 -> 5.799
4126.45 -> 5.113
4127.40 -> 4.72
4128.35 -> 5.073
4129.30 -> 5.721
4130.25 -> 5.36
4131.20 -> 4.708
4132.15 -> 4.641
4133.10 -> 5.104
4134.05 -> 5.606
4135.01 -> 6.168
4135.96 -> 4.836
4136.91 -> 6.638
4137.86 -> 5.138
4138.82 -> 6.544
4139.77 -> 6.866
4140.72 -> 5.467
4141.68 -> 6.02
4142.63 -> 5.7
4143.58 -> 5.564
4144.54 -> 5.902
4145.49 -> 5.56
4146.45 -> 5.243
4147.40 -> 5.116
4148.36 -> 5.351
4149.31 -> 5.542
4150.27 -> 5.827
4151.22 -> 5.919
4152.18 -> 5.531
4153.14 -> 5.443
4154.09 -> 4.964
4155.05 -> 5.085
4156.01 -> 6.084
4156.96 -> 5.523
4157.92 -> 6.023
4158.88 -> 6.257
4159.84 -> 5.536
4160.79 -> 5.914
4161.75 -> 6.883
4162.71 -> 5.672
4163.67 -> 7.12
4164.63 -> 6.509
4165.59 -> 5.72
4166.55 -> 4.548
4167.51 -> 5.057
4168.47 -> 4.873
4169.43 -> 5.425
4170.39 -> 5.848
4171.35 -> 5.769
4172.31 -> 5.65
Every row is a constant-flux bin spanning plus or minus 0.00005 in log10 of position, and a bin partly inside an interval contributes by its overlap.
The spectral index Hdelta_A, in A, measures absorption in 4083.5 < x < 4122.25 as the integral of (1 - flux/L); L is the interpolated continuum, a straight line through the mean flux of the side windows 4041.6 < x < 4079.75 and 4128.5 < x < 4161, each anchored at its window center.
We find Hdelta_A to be 2.86 A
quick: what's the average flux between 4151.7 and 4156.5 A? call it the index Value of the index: 5.42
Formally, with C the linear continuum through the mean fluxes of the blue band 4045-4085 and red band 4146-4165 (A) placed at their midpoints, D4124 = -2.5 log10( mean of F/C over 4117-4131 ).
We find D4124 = 0.07 mag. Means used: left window 5.97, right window 5.77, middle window 5.49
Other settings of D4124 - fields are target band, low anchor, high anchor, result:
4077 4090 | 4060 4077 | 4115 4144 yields 0.08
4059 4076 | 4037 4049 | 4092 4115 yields -0.11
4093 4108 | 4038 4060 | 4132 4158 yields 0.10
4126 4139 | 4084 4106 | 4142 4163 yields 0.05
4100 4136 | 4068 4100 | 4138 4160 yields 0.05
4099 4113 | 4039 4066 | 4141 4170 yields 0.10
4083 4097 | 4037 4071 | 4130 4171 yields 0.10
